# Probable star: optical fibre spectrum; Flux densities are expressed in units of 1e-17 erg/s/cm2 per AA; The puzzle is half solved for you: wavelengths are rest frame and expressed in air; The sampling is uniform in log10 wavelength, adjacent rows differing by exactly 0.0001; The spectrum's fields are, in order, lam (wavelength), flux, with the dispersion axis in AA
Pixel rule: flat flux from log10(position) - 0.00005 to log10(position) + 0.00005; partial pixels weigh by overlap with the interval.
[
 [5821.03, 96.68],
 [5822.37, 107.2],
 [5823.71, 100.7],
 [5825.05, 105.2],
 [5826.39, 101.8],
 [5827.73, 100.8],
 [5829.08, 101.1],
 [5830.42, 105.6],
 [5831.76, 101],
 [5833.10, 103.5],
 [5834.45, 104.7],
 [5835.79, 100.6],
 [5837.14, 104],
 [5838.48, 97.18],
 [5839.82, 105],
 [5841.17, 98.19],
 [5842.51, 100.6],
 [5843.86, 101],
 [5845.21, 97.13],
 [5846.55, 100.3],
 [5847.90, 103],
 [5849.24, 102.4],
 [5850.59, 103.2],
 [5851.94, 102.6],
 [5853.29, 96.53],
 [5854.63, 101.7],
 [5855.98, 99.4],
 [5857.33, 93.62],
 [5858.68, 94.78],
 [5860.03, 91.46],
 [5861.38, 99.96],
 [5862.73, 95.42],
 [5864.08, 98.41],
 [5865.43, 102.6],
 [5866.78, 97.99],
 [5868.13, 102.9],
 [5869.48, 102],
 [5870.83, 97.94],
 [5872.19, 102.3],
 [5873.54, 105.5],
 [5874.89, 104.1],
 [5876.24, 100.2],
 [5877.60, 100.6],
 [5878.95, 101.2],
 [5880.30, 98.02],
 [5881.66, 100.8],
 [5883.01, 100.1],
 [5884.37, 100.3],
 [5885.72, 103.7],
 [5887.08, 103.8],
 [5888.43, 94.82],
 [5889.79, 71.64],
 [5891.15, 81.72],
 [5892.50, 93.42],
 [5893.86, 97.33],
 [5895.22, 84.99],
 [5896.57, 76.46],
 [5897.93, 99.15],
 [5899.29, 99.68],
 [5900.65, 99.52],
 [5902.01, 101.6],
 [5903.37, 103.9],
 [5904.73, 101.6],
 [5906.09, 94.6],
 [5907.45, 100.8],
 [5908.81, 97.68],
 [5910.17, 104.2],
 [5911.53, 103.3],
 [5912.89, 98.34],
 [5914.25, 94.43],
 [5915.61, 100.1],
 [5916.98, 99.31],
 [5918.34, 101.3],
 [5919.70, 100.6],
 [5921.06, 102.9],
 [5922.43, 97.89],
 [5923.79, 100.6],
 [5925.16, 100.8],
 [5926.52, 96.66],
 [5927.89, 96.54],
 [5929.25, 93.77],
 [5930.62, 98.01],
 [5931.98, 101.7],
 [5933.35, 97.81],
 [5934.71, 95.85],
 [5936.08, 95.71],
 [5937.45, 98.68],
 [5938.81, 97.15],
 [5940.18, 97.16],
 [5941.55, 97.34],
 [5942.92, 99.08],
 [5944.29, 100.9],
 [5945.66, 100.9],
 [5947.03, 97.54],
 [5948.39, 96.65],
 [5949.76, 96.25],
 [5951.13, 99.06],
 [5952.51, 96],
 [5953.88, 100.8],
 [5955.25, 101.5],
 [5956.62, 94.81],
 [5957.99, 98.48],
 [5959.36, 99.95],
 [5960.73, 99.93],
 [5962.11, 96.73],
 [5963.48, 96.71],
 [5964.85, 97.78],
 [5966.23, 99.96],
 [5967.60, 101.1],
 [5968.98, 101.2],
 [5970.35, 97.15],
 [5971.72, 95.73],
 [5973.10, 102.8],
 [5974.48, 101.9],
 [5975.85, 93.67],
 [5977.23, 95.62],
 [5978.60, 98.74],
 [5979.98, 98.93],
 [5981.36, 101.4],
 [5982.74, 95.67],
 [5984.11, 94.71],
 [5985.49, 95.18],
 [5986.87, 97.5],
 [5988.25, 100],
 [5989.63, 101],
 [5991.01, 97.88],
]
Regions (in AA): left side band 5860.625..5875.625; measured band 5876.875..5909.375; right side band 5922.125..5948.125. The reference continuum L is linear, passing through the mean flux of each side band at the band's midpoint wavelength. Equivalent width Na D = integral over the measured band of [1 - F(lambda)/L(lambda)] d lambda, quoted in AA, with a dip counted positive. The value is 1.19 AA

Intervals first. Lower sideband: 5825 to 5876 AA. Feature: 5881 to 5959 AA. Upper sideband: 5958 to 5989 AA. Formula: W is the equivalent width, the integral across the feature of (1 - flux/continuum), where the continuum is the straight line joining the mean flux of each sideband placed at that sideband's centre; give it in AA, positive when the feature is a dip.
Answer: 1.4 AA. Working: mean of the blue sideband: 101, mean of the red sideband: 98.3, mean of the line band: 97.6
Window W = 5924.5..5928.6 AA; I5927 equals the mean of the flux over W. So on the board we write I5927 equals 98.1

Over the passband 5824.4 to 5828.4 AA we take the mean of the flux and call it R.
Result 103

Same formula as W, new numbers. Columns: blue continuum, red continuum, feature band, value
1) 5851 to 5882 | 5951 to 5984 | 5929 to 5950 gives 0.2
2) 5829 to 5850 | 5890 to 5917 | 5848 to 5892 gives 0.2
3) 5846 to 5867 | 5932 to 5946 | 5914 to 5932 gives -0.1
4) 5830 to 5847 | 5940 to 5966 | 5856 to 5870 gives 0.4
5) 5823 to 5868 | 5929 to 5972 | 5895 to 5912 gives 0.2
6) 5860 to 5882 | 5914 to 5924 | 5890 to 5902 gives 1.0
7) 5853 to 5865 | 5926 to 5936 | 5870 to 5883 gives -0.6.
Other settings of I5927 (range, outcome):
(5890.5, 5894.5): 90.9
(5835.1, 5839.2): 101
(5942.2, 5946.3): 100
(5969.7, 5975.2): 99.4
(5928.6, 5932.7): 97.8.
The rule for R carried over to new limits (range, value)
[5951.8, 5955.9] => 99.2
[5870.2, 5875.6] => 102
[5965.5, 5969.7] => 101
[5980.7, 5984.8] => 97.3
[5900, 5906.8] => 100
